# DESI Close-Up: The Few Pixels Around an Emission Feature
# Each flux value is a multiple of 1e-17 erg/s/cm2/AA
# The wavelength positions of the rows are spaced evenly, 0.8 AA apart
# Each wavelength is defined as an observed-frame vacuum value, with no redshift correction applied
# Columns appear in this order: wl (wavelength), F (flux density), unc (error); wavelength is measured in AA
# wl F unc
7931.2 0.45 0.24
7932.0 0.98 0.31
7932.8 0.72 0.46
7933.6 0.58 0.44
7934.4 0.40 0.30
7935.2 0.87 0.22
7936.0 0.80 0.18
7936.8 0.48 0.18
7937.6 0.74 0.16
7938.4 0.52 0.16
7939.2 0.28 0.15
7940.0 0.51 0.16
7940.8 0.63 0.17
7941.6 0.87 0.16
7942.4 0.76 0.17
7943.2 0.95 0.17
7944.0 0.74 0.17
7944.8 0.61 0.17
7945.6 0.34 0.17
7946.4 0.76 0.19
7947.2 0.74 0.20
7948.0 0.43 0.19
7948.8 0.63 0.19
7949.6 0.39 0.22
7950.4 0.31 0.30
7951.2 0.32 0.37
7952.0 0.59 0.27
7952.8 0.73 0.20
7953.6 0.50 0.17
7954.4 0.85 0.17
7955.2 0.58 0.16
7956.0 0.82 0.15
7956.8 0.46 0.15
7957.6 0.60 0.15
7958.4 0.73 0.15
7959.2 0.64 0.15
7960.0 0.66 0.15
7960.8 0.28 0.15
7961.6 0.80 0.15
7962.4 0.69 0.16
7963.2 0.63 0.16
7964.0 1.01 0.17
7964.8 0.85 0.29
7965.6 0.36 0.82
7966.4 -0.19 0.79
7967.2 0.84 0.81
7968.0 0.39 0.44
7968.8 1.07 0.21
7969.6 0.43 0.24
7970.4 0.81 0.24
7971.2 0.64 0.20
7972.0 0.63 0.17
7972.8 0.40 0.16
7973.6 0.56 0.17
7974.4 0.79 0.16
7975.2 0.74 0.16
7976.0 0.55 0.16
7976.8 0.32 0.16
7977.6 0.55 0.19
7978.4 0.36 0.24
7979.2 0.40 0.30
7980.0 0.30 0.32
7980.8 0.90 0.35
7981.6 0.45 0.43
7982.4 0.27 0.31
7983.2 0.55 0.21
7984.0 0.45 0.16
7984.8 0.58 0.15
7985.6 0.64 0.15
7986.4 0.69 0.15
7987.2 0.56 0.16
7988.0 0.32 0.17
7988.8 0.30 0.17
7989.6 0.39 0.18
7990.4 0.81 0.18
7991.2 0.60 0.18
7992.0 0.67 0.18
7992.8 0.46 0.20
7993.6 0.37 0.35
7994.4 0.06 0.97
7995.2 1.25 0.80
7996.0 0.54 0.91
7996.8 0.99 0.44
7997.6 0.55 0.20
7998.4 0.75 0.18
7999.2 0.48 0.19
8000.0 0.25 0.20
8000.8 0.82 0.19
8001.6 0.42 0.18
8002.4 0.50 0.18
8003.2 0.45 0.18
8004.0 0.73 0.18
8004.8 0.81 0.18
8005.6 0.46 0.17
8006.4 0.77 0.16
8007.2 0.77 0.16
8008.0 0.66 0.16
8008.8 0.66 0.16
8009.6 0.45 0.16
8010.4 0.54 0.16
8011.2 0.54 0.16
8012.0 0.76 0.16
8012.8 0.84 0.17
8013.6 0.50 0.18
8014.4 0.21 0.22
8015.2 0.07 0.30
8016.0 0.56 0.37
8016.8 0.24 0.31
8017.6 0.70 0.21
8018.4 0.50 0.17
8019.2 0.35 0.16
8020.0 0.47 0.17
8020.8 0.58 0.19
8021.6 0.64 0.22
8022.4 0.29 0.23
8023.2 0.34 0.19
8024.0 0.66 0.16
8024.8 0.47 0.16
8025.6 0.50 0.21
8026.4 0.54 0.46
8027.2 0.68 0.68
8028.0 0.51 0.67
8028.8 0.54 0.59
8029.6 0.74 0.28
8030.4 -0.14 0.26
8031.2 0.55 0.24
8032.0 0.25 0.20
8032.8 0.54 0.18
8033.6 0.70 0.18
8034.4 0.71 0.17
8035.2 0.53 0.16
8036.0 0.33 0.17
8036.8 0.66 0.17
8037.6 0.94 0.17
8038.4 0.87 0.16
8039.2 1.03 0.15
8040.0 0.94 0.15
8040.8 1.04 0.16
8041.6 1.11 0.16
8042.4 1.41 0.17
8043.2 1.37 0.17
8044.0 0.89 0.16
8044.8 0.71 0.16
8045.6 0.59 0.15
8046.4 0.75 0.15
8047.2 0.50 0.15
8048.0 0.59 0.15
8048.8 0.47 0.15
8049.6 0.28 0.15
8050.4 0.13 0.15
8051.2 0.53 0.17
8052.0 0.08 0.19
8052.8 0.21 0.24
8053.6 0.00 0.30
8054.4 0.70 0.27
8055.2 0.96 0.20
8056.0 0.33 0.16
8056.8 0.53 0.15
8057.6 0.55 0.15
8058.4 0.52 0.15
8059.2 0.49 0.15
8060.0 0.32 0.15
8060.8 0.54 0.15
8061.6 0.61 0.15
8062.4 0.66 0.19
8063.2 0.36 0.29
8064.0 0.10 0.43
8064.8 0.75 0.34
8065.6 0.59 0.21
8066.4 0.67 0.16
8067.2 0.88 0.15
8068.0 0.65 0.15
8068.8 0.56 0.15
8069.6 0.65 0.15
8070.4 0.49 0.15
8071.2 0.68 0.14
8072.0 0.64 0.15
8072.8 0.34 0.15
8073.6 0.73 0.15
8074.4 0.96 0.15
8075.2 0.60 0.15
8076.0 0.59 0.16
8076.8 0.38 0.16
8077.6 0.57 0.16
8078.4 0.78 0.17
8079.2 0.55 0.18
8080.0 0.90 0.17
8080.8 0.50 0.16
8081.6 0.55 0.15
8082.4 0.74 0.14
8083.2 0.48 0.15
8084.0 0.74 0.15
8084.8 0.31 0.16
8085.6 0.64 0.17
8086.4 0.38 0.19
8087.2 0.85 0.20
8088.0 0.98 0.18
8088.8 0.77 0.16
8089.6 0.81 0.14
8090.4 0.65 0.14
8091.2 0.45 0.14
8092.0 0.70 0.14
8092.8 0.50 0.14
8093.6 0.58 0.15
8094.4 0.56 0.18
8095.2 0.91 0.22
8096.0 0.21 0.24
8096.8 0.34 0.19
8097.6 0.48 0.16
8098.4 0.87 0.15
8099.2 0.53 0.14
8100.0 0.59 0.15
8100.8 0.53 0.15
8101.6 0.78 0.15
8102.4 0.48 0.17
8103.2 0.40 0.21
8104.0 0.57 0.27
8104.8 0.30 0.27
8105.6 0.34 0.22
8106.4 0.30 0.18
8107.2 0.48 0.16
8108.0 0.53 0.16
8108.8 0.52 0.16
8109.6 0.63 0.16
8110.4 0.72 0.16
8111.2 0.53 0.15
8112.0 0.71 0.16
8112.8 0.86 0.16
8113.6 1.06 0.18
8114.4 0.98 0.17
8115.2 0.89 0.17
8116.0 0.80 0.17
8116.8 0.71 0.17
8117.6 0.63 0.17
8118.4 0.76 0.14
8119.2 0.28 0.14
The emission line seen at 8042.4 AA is Hgamma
